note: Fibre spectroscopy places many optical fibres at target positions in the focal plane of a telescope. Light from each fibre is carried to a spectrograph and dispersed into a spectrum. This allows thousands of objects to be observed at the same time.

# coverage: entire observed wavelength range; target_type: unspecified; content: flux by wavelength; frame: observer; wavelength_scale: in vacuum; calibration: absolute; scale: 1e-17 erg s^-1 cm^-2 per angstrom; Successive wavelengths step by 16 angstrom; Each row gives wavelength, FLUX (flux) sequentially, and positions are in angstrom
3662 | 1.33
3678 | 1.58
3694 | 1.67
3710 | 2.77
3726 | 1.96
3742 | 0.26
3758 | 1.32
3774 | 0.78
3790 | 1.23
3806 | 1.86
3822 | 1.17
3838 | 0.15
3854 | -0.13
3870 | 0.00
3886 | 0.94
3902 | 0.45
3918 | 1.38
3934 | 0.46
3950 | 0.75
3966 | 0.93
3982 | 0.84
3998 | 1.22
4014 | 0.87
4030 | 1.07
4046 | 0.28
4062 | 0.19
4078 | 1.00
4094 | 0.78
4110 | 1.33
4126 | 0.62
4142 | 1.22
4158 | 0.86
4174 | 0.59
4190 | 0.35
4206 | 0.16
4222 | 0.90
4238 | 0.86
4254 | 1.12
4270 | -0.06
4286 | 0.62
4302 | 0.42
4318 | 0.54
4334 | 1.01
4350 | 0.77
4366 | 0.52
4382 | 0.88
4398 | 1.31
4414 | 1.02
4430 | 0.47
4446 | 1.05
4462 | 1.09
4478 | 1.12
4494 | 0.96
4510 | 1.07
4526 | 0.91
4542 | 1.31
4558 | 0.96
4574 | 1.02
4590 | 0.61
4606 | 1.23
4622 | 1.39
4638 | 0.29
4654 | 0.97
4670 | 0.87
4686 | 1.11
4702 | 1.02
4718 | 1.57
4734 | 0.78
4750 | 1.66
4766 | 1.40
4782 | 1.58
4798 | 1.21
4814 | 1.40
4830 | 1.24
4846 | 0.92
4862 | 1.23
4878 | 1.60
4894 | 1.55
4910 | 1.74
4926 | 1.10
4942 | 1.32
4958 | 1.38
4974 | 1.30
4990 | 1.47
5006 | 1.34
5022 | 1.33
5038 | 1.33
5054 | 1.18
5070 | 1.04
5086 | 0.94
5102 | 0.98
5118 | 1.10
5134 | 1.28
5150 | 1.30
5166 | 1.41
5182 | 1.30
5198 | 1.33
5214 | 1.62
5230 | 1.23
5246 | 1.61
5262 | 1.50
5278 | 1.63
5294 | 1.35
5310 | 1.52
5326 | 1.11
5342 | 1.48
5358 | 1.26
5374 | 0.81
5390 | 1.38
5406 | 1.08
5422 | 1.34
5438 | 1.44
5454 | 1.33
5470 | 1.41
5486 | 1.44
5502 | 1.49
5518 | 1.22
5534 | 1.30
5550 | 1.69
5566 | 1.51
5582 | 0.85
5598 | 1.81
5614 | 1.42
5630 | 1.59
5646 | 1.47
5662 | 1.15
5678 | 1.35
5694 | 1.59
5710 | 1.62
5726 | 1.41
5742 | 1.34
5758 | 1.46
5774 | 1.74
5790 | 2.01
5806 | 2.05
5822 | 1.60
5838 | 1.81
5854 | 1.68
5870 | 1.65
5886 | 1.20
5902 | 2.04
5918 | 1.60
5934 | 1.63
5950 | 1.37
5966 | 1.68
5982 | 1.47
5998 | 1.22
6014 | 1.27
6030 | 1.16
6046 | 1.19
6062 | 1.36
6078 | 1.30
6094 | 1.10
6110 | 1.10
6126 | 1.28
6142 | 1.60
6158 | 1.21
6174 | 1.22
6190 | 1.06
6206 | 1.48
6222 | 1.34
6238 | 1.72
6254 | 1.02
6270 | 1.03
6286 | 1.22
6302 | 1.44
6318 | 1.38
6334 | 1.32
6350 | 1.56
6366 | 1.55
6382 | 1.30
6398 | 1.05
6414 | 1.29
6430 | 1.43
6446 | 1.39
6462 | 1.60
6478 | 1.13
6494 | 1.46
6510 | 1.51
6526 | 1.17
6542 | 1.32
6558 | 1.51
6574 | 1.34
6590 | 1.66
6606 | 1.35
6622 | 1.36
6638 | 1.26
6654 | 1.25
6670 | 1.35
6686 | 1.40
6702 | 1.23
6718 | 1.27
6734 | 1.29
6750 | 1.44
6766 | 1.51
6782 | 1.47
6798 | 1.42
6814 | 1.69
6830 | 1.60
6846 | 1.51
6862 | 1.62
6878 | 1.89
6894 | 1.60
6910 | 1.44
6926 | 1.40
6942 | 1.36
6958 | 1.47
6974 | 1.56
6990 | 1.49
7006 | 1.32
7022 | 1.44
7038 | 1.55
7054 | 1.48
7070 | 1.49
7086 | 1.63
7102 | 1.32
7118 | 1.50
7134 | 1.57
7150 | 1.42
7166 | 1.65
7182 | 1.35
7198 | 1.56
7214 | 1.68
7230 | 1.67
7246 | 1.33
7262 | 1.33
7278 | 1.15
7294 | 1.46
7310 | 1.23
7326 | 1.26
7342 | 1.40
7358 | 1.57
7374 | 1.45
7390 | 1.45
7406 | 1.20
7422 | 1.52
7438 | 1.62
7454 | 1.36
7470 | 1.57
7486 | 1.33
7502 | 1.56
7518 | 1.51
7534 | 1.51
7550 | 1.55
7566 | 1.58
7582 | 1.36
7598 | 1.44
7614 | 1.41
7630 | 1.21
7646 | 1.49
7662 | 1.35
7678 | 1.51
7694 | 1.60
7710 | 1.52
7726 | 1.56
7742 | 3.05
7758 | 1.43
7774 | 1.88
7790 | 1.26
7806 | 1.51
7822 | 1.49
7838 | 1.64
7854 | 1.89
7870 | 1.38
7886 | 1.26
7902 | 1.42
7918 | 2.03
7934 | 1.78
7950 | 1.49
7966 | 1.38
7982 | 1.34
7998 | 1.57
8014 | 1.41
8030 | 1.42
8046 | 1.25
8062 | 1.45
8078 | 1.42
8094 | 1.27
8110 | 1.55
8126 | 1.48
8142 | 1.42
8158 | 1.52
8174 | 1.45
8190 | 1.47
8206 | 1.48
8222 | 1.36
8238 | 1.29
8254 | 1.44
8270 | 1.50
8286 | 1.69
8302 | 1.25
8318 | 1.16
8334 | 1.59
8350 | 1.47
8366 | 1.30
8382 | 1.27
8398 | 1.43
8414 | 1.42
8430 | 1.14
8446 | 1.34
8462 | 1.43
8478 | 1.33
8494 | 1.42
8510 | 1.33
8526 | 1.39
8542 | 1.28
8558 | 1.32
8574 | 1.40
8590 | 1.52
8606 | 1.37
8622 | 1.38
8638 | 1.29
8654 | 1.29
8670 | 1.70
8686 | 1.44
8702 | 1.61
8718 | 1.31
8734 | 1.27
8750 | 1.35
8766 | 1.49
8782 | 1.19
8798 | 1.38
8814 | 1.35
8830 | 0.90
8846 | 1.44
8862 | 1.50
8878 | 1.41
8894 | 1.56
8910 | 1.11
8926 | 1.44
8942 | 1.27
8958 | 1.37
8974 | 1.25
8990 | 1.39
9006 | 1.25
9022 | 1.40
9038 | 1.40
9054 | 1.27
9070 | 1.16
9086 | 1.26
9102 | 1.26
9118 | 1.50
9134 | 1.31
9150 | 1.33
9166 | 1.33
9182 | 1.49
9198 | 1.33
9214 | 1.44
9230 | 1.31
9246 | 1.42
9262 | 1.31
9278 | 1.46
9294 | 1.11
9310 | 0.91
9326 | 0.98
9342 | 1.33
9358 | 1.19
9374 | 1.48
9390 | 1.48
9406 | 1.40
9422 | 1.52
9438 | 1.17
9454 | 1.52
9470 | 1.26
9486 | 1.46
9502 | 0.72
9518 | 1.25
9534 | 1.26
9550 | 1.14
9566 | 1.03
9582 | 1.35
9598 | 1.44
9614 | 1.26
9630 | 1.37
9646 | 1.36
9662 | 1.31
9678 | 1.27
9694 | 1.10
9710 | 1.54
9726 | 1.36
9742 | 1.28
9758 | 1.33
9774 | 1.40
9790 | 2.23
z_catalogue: 0.18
